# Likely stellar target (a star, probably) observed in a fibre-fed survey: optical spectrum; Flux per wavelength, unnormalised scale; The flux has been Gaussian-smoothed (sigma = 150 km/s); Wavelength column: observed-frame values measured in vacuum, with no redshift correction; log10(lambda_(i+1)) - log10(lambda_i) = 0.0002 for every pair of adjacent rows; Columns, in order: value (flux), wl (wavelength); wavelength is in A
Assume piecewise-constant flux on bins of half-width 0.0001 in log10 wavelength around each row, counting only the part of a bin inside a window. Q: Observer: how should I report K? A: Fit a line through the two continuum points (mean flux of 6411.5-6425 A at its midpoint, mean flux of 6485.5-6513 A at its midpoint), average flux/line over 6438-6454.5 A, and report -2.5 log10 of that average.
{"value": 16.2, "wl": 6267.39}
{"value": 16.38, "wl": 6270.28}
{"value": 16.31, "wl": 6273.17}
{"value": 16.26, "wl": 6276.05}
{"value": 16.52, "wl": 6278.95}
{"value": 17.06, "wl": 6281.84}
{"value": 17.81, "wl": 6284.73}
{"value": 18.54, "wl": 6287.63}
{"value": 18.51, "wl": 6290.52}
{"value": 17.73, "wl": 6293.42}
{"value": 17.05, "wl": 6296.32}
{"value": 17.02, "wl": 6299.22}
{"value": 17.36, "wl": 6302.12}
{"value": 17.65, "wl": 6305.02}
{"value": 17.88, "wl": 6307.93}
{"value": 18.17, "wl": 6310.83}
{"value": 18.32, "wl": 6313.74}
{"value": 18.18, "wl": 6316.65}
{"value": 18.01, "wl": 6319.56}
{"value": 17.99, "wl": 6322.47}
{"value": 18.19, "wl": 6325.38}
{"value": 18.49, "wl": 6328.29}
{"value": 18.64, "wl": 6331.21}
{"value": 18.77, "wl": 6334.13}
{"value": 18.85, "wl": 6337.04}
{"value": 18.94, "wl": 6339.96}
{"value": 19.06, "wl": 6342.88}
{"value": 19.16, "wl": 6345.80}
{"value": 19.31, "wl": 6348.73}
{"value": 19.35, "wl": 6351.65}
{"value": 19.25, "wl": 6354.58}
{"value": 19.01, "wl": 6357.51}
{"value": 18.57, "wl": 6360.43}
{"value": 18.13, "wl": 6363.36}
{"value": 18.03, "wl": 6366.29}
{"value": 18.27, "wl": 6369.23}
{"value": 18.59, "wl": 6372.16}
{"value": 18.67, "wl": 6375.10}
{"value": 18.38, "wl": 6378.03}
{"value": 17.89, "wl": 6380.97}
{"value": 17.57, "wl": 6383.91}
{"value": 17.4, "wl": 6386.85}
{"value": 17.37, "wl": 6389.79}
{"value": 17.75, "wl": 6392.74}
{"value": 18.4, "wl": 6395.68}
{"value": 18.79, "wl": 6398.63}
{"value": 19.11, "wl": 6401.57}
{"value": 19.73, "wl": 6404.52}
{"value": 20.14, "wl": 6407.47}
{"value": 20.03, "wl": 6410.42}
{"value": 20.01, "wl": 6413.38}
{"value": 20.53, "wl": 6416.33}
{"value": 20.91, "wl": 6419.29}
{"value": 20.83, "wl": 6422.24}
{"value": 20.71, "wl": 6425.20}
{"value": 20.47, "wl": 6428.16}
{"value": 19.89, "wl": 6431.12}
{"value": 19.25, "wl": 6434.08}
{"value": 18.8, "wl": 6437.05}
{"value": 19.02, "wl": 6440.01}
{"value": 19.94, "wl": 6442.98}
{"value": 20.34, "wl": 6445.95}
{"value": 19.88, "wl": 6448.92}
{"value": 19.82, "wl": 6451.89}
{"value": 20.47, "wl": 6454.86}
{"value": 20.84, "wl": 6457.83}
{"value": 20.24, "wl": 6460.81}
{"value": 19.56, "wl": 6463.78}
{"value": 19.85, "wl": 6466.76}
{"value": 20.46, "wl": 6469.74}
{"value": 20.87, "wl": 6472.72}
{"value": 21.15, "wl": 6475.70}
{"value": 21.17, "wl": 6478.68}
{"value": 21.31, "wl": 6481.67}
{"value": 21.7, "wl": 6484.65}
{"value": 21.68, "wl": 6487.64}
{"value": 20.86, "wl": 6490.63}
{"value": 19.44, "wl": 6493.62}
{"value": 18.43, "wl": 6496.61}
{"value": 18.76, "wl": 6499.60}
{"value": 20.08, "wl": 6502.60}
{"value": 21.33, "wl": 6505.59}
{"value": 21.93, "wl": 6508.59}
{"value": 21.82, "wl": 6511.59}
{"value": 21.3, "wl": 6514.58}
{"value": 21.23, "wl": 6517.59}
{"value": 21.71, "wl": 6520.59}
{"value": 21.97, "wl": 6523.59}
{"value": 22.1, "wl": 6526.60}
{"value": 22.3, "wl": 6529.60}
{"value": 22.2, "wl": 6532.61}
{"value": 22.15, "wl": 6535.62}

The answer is 0.04 mag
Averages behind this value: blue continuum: 20.6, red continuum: 20.5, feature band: 19.8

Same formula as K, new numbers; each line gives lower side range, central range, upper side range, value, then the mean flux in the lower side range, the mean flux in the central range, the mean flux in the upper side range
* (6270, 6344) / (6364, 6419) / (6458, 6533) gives 0.03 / 17.9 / 18.7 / 20.9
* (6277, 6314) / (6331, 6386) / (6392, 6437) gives 0.01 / 17.6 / 18.6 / 19.8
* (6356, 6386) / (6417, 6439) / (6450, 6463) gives -0.03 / 18.3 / 20.1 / 20.3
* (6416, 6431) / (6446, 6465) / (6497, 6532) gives 0.04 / 20.6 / 20.2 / 21.3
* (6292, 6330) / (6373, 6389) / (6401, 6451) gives 0.07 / 17.9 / 18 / 20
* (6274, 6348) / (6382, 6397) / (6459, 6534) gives 0.09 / 18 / 17.7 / 20.9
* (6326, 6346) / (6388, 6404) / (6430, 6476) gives 0.06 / 18.8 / 18.4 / 20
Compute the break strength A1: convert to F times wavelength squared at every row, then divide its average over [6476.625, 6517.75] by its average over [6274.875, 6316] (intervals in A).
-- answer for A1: 1.3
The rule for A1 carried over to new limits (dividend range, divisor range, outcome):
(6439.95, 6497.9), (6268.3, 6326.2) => 1.23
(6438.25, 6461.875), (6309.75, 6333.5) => 1.14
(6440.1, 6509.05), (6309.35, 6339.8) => 1.16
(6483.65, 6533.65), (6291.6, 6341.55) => 1.24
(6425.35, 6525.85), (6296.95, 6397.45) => 1.17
